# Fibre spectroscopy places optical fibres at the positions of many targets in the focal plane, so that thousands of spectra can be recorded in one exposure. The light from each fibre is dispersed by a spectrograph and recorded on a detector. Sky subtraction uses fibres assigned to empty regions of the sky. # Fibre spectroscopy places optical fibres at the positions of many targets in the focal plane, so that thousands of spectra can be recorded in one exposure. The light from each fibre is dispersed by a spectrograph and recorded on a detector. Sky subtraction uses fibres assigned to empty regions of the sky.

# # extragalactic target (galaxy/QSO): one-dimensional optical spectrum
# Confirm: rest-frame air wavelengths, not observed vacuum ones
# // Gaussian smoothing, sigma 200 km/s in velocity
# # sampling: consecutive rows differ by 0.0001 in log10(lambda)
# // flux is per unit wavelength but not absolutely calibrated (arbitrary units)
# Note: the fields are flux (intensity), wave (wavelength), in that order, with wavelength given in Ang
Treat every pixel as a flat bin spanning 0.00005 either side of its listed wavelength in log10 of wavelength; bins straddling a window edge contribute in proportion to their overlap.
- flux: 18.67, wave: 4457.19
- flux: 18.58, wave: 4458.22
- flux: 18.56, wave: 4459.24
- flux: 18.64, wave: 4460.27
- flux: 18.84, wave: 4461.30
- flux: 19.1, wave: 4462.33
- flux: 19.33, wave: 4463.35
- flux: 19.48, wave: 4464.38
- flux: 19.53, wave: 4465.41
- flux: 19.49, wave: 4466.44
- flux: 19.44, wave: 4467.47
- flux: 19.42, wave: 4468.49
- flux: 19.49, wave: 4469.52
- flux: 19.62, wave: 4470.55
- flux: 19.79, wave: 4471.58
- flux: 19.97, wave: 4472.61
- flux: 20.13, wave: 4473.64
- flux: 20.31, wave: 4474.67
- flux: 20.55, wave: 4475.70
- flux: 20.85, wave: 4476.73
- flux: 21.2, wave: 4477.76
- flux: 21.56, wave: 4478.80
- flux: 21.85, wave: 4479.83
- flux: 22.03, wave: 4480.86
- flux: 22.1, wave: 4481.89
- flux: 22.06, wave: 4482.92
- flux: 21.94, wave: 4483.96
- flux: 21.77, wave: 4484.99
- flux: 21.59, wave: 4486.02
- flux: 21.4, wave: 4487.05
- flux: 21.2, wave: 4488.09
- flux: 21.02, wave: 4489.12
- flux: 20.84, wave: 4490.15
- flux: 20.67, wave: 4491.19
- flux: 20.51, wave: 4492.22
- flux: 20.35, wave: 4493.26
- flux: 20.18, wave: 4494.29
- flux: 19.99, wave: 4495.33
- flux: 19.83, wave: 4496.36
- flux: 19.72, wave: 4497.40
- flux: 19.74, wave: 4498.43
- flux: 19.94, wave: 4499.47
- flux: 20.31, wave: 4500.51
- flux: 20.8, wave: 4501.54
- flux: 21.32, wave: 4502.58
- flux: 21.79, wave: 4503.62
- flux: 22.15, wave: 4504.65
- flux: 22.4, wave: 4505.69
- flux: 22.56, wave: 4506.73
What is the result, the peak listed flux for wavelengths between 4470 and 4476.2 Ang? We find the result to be 20.55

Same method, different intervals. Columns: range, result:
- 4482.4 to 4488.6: 22.06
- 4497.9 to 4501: 20.31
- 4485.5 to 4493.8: 21.59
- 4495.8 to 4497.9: 19.83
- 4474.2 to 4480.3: 21.85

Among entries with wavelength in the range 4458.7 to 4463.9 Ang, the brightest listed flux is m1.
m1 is 19.33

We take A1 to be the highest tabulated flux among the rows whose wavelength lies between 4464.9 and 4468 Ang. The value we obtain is 19.53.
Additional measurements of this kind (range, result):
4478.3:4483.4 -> 22.1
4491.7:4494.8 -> 20.51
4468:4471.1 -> 19.62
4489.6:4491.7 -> 20.84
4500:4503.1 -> 21.32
